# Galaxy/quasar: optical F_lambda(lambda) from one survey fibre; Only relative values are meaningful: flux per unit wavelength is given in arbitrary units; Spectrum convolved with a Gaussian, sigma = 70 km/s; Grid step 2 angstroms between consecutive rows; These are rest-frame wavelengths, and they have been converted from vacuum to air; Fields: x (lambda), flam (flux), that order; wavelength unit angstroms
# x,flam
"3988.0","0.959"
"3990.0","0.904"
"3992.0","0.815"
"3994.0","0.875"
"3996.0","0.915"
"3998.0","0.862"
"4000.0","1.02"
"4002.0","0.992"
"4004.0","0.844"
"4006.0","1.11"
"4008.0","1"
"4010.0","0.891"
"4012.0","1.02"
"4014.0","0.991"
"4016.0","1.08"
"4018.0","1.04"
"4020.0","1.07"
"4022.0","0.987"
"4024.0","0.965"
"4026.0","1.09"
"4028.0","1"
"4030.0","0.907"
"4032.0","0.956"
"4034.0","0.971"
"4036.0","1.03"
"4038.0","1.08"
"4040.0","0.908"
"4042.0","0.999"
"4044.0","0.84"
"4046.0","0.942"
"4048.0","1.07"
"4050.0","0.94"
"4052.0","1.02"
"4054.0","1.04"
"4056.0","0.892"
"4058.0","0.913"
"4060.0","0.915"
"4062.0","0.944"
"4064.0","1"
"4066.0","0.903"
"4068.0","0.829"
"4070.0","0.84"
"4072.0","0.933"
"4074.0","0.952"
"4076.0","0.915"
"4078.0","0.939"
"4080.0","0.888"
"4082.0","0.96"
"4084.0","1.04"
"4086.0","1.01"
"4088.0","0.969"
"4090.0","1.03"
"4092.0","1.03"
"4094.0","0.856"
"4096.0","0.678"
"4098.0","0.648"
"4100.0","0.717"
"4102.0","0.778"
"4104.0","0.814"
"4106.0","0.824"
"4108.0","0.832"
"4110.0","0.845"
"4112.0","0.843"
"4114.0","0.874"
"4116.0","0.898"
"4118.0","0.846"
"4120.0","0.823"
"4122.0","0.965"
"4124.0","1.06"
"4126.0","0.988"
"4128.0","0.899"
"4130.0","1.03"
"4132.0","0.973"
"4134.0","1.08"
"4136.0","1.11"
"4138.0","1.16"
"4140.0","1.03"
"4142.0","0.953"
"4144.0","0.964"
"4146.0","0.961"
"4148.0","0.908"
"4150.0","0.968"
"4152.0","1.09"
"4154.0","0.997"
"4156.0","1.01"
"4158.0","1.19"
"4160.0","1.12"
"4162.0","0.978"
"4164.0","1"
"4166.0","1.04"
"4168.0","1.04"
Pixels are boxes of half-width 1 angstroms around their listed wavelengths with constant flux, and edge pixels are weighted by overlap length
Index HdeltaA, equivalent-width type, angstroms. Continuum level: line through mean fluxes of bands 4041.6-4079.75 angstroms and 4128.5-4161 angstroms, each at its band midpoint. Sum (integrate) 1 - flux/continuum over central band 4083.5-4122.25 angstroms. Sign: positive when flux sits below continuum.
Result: 4.8 angstroms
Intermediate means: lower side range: 0.936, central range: 0.862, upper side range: 1.03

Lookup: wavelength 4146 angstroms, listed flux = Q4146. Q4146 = 0.961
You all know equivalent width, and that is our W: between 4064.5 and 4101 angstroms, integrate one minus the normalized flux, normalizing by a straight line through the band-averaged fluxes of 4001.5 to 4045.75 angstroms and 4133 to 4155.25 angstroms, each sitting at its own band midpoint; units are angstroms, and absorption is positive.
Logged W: 3.9 angstroms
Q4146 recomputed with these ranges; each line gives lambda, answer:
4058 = 0.913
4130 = 1.03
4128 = 0.899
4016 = 1.08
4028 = 1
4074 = 0.952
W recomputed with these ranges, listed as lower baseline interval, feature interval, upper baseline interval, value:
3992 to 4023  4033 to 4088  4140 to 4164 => 2.0 angstroms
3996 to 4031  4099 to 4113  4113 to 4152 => 2.5 angstroms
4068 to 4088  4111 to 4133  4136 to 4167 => 1.4 angstroms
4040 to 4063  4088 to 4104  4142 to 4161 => 2.5 angstroms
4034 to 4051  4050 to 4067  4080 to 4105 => -0.1 angstroms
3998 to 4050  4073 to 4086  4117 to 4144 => 0.5 angstroms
